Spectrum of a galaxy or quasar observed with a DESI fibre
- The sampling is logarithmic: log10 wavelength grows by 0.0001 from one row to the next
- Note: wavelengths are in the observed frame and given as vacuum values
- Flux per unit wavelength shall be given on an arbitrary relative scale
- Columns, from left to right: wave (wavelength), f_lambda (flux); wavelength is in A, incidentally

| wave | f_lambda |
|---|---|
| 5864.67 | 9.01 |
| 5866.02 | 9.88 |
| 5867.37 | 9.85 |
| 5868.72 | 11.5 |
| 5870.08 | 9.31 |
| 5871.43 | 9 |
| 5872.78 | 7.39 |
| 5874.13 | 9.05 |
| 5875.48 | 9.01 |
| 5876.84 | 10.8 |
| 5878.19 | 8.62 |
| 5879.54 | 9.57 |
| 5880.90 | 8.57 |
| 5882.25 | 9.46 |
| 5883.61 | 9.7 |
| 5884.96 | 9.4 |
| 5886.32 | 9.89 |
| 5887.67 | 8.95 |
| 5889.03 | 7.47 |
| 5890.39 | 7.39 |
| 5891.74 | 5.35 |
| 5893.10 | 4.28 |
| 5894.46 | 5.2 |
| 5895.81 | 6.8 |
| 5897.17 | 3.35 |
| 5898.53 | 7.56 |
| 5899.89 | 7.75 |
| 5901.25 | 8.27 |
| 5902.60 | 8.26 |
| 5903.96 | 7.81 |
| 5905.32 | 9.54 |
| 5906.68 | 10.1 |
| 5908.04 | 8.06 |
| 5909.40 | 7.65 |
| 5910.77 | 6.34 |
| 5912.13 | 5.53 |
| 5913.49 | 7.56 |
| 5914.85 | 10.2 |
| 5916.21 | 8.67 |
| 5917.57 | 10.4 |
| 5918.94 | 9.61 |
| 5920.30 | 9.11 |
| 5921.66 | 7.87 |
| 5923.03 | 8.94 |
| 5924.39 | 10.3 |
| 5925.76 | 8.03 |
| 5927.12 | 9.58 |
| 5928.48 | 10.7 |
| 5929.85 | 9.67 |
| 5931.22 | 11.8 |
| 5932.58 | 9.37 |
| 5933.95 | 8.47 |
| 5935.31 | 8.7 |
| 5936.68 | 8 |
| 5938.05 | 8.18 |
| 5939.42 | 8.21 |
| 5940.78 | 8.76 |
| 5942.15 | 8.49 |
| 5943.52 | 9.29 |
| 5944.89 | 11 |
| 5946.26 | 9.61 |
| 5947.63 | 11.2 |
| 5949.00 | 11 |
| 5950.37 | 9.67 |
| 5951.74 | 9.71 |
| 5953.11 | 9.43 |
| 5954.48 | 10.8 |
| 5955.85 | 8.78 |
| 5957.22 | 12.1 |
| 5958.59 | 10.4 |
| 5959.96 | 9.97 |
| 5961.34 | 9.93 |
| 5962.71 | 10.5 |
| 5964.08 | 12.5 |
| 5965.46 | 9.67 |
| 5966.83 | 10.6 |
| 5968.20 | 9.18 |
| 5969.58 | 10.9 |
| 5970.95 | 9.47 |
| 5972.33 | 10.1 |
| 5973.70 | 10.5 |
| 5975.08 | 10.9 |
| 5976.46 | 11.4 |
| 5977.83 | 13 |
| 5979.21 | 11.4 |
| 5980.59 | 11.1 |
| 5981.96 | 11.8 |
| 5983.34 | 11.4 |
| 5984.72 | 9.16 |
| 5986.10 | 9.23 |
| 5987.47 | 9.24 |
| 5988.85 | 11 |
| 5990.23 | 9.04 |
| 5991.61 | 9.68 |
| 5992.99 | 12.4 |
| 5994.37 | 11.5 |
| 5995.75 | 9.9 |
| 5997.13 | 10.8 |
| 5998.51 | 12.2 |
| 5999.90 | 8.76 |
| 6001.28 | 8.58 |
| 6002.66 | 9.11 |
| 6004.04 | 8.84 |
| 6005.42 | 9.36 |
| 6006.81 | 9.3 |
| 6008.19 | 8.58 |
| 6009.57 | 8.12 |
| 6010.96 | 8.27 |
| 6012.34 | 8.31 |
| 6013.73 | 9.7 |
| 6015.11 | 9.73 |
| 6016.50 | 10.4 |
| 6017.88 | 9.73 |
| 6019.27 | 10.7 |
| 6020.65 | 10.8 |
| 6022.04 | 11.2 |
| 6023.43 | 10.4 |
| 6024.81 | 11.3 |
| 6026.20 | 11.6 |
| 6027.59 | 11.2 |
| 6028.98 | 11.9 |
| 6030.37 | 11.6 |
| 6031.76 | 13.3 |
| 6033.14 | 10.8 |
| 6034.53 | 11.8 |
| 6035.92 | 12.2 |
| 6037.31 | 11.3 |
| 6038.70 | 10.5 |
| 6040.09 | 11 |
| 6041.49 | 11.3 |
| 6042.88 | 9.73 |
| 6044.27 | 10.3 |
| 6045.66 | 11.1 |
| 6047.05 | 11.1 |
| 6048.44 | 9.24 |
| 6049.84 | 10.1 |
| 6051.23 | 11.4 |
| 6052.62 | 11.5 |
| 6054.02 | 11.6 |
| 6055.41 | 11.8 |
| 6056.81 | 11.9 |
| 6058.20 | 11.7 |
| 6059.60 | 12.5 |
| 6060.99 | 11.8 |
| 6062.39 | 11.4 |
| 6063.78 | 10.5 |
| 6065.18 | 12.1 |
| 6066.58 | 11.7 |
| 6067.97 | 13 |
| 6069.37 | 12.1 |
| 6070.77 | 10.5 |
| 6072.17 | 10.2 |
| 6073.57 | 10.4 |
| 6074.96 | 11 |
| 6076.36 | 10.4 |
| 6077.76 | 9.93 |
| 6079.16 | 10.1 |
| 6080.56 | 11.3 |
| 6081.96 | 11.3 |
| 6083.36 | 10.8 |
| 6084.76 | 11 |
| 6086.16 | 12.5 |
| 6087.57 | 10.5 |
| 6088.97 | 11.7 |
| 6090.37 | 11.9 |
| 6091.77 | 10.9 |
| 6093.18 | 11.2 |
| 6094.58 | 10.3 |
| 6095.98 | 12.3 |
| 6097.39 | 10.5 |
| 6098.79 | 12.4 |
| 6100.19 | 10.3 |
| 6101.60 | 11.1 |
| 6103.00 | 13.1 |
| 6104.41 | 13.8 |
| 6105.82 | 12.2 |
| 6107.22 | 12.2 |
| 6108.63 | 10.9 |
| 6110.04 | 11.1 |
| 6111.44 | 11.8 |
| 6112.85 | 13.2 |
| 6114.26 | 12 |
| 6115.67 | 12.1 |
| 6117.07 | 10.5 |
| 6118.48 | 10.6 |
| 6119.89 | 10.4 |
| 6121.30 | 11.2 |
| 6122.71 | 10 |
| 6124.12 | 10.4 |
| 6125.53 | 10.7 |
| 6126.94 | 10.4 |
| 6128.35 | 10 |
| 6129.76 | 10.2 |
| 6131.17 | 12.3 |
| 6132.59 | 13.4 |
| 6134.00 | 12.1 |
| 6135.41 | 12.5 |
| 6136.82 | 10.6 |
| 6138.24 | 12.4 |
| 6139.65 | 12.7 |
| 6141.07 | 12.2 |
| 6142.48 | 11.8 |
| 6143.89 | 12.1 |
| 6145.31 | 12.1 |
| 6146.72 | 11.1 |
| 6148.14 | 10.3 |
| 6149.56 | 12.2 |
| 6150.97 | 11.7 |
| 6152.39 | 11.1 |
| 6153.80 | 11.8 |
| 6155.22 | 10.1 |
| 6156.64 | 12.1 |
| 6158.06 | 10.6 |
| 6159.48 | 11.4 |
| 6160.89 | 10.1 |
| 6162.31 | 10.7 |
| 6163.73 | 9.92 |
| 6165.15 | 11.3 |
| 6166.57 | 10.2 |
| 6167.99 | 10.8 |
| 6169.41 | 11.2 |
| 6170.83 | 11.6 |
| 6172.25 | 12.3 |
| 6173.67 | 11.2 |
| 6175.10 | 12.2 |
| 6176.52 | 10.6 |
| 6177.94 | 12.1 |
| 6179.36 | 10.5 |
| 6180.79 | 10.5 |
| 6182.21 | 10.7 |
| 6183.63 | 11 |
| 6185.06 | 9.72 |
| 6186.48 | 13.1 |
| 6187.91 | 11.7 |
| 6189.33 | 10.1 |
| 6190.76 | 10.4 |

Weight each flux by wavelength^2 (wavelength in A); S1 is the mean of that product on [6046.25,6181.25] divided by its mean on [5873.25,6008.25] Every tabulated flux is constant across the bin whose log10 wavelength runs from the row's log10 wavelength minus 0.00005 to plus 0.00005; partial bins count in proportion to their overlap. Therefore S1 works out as 1.28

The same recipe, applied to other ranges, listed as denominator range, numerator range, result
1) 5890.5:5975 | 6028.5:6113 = 1.32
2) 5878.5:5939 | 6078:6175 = 1.46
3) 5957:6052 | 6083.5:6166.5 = 1.13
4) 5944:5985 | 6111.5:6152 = 1.15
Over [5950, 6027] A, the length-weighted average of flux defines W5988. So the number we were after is 10.2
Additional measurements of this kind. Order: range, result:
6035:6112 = 11.3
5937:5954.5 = 9.56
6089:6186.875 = 11.4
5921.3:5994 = 10.1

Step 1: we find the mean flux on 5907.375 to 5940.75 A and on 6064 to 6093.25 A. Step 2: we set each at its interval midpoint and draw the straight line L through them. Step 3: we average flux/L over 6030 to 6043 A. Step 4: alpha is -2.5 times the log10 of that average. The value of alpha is -0.090 mag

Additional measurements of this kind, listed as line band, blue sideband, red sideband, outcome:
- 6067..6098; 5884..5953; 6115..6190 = -0.07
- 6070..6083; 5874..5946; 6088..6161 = 0.02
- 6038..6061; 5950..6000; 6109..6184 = -0.02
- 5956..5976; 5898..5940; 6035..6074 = -0.09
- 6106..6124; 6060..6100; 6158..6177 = -0.02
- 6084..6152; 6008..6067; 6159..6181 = -0.05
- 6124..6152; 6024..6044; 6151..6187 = -0.04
